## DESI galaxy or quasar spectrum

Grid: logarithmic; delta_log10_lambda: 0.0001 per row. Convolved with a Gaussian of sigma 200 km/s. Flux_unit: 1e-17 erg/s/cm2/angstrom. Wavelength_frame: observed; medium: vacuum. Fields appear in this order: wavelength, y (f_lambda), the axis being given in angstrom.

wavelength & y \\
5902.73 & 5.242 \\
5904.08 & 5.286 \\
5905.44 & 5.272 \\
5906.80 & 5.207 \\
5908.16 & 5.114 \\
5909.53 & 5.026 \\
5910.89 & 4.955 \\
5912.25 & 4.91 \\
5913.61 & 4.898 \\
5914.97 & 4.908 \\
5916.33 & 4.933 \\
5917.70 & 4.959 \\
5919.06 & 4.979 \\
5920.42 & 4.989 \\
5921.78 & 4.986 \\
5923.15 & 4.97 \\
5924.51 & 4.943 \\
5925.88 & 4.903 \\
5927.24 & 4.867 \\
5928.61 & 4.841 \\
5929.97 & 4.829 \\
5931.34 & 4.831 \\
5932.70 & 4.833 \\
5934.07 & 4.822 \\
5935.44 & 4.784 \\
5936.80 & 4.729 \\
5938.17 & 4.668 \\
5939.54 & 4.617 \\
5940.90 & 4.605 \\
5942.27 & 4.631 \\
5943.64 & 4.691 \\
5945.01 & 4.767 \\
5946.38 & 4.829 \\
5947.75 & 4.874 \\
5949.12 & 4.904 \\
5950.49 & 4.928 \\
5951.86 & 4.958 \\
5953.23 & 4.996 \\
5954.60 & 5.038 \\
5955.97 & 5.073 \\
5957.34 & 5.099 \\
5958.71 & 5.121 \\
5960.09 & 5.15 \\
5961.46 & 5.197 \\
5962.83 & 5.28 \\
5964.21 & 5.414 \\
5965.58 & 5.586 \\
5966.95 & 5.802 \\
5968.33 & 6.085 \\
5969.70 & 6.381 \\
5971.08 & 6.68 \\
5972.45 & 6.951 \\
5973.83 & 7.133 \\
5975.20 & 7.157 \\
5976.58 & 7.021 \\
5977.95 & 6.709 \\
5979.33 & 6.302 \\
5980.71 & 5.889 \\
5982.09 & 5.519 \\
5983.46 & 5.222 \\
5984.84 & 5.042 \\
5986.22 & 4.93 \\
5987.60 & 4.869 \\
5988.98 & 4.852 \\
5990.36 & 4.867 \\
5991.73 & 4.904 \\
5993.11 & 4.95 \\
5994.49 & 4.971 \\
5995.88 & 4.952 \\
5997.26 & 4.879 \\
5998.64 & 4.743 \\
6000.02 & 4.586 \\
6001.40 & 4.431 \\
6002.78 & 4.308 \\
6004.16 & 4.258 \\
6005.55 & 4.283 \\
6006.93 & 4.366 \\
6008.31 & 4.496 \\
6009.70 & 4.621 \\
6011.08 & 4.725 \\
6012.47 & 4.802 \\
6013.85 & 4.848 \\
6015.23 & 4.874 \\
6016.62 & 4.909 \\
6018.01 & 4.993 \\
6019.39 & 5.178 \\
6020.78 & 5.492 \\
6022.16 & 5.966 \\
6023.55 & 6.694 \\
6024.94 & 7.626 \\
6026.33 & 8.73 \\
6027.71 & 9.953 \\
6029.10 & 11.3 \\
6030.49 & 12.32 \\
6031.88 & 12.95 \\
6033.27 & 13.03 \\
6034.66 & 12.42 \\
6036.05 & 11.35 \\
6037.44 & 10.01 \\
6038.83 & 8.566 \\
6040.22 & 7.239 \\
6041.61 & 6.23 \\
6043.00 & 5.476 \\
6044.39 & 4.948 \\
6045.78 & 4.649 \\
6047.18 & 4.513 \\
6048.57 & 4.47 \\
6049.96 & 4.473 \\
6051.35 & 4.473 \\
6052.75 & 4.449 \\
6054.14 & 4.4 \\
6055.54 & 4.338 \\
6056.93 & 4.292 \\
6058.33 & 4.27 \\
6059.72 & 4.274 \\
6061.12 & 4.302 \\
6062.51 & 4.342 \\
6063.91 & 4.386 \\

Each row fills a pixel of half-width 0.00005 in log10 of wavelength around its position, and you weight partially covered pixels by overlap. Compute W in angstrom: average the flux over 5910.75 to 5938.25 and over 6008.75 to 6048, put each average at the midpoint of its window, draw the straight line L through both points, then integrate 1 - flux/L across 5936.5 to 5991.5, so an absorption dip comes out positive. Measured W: 4.1 angstrom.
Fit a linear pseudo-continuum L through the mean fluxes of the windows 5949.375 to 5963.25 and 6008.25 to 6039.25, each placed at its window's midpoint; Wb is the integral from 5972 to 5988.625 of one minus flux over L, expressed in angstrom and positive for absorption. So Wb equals 0.0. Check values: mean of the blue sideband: 5.08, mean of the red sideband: 7.88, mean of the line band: 6.02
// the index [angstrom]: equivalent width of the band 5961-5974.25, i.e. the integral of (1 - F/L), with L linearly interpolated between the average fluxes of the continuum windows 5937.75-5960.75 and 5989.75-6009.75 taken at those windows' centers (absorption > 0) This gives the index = -3.46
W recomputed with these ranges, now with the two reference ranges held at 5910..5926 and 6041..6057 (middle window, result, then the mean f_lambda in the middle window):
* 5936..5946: 0.47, 4.68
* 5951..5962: -0.43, 5.08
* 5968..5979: -4.34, 6.77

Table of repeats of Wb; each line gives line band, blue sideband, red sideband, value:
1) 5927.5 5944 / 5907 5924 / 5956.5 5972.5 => 1.6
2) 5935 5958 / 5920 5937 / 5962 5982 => 2.6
